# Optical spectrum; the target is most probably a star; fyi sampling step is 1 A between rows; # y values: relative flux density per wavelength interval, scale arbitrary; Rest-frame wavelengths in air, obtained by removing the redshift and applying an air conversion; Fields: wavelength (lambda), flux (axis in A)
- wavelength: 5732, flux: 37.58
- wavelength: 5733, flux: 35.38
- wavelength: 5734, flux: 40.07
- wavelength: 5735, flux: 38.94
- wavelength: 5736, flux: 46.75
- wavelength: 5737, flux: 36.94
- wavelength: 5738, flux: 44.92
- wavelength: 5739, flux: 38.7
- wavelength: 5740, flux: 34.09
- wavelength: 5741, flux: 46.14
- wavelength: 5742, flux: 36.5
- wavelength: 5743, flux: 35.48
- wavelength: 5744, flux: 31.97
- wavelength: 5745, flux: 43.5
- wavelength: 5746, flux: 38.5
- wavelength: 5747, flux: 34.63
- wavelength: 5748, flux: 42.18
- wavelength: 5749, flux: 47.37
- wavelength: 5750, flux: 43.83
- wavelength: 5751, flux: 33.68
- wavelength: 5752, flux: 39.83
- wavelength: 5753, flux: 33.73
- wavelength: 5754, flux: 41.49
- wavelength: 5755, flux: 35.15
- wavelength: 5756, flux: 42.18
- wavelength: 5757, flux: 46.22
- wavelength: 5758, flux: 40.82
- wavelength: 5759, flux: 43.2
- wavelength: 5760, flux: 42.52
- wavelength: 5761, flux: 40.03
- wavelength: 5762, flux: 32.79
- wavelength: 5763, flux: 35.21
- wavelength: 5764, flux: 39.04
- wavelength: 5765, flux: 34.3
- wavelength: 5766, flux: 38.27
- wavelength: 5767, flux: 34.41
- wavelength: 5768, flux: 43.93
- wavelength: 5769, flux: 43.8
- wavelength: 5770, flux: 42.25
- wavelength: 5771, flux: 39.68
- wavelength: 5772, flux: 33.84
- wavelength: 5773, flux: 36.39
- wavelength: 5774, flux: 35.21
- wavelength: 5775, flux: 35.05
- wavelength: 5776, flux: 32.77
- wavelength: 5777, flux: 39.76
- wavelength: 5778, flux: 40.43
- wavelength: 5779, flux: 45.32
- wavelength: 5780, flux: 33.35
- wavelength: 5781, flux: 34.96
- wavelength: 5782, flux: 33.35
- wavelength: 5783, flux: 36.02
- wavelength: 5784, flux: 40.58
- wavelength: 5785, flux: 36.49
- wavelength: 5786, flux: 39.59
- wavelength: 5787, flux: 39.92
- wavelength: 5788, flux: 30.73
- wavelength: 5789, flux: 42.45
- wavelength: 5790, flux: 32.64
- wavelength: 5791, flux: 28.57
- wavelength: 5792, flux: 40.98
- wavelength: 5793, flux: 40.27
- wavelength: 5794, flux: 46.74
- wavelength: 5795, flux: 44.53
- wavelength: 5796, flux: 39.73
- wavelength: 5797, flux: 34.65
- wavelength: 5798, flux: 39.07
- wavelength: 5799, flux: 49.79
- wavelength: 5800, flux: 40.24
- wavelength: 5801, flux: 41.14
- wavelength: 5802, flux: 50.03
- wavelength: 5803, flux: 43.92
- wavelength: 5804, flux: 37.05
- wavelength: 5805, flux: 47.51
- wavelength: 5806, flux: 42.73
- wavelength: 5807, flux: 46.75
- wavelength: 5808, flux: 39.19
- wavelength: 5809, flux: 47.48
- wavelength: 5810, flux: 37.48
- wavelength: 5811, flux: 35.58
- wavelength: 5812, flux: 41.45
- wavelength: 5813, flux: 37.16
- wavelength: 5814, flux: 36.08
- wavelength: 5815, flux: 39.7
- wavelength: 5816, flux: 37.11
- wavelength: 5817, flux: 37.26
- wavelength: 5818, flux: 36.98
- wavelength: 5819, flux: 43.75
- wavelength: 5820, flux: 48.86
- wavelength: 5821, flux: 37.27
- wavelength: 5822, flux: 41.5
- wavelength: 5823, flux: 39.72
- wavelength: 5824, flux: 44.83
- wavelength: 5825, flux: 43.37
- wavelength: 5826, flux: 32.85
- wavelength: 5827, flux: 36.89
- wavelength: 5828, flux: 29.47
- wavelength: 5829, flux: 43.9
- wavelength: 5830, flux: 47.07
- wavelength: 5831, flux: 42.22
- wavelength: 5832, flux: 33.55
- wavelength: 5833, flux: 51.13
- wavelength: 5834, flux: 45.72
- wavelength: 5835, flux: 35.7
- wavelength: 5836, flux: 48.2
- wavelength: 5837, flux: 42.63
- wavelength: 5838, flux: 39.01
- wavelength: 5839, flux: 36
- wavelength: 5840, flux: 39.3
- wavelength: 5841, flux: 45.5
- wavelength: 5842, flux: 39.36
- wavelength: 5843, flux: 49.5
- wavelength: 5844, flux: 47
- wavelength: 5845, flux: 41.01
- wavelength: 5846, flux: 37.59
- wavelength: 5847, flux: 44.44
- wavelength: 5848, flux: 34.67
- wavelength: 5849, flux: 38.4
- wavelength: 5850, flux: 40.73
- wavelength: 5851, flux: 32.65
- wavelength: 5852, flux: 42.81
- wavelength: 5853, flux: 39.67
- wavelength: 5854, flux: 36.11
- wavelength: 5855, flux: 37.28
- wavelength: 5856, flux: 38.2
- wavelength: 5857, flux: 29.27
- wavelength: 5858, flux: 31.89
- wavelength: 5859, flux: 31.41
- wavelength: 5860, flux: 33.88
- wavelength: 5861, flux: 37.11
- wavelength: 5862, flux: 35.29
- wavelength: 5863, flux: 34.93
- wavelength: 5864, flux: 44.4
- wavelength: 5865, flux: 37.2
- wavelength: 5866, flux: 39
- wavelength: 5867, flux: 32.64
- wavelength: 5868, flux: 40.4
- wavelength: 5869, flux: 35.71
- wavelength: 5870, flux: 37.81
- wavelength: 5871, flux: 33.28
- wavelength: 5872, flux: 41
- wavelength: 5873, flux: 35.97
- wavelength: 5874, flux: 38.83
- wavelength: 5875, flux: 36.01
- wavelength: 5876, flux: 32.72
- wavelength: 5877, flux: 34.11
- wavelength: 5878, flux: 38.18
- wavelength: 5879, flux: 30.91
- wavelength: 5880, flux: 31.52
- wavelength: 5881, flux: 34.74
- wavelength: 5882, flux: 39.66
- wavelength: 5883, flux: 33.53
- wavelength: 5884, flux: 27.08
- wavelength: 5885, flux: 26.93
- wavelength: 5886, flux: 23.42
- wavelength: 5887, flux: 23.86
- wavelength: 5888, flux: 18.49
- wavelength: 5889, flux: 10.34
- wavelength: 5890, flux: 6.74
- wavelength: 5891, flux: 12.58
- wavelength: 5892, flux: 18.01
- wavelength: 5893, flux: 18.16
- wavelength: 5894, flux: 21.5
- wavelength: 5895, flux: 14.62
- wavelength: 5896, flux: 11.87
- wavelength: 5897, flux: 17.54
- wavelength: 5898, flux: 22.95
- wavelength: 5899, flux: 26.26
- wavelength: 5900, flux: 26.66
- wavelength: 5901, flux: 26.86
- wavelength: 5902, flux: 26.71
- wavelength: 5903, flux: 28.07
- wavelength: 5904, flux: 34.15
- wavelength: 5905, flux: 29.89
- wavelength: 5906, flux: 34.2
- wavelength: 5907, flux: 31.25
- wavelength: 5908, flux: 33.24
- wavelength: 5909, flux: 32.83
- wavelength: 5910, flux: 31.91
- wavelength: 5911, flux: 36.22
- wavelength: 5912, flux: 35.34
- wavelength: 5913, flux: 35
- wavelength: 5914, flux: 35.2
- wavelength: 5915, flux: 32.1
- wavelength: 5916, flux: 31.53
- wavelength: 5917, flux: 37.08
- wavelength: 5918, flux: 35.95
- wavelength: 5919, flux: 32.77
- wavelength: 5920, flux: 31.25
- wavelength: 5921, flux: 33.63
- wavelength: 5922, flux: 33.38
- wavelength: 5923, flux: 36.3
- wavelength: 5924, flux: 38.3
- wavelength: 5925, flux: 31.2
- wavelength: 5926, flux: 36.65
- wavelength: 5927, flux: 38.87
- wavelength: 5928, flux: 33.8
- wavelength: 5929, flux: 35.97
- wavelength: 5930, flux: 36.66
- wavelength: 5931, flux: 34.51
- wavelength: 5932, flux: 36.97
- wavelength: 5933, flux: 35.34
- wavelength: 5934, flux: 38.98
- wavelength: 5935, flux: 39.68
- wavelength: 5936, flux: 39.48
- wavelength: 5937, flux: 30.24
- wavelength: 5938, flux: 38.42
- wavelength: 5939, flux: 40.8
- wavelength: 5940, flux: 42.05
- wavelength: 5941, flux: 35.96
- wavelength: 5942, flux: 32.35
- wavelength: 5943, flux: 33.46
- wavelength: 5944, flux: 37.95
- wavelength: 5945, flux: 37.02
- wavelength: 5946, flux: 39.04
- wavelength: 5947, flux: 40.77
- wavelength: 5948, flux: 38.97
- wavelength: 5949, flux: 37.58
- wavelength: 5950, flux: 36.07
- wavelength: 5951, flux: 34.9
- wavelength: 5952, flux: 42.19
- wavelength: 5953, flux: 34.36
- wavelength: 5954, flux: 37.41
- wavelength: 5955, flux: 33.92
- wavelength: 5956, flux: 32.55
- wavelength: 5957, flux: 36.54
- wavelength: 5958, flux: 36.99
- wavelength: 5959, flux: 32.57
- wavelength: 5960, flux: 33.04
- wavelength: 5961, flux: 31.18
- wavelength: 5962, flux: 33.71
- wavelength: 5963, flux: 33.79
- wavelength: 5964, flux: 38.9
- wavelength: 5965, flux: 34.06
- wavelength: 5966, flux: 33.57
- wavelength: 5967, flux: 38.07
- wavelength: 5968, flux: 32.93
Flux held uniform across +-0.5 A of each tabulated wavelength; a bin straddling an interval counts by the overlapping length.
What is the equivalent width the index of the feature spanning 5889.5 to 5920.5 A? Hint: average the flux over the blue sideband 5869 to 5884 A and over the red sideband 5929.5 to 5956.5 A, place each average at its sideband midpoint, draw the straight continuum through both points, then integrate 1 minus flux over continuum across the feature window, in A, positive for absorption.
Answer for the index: 7.5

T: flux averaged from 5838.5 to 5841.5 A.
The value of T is 40.3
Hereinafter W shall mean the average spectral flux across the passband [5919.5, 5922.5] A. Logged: 32.8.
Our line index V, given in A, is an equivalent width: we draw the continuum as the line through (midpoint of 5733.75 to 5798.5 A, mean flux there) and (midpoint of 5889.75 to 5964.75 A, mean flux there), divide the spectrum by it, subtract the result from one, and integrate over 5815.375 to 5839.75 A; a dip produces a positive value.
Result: -2.8 A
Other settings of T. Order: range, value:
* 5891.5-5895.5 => 18.1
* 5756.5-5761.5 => 42.6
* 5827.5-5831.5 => 40.7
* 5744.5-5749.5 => 41.2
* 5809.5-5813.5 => 37.9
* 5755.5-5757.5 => 44.2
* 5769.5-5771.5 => 41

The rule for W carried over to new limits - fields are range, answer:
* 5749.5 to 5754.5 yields 38.5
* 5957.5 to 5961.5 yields 33.4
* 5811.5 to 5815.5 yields 38.6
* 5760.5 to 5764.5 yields 36.8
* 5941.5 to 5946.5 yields 36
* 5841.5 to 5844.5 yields 45.3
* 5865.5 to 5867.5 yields 35.8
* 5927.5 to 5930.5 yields 35.5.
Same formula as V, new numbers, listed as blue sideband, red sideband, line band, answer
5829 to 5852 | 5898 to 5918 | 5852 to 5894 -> 6.09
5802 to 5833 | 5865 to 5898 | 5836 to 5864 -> -3.54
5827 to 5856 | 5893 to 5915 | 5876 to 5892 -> 3.10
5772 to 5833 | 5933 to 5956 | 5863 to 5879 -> 0.64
